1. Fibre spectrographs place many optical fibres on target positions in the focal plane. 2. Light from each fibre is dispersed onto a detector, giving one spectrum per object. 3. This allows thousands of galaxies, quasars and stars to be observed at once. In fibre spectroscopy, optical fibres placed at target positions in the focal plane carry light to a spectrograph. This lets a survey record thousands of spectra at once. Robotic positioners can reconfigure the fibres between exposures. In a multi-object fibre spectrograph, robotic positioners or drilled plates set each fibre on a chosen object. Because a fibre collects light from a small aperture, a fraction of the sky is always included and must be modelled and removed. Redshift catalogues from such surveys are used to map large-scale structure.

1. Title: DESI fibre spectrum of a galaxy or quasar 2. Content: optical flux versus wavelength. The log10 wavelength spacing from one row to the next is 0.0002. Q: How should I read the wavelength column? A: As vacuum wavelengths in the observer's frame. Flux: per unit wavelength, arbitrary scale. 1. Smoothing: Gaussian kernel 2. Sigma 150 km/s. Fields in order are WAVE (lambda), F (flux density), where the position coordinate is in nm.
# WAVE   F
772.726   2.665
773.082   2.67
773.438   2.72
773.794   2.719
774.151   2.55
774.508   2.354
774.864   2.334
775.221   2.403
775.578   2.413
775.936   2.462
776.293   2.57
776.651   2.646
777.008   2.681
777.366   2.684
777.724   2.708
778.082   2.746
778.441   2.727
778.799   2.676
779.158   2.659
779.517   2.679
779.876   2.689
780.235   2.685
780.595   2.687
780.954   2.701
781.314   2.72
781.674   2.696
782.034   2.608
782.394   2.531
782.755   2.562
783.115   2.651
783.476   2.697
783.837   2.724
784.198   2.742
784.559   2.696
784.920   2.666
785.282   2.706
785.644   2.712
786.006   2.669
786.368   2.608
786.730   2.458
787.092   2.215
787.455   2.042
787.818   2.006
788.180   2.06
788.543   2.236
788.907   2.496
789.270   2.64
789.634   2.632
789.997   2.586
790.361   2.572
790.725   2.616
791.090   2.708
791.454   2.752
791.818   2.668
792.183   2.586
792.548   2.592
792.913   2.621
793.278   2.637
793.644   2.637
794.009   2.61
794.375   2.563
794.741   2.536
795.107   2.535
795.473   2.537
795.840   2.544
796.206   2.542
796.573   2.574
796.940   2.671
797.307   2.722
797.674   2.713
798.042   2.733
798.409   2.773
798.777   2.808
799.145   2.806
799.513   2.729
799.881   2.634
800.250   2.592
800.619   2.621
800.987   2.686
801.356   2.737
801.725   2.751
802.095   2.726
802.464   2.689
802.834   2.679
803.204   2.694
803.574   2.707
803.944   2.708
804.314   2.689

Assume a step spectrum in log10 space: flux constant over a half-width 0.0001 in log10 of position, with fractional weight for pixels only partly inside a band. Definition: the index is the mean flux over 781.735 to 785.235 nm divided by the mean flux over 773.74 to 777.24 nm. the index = 1.1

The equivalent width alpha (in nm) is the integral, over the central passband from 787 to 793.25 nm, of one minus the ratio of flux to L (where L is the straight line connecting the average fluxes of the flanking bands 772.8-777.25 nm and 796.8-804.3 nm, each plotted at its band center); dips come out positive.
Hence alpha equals 0.39 nm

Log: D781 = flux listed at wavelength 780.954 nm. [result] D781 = 2.701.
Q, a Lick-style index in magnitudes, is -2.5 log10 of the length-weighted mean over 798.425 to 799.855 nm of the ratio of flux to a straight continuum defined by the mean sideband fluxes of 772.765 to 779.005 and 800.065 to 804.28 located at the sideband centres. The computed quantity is -0.03 mag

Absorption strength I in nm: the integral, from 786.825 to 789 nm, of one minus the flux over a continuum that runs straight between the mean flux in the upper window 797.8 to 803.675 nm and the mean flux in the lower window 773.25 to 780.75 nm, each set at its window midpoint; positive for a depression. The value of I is 0.394 nm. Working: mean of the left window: 2.61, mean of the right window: 2.71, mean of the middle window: 2.17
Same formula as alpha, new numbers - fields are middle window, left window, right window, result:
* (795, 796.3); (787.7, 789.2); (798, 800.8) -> 0.005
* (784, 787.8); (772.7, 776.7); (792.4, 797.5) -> 0.057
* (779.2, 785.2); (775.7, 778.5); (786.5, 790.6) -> -0.361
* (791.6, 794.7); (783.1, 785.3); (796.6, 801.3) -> 0.103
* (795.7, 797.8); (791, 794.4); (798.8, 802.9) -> 0.033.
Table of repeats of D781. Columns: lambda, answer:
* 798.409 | 2.773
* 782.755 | 2.562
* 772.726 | 2.665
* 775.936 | 2.462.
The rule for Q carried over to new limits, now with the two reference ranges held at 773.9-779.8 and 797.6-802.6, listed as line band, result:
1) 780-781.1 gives -0.04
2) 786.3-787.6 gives 0.14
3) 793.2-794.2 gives 0.02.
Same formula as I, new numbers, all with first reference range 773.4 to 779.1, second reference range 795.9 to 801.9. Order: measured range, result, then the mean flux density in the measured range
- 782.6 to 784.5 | -0.043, 2.68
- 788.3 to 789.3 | 0.090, 2.4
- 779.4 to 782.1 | -0.083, 2.69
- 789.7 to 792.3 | 0.011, 2.64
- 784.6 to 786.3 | -0.036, 2.68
